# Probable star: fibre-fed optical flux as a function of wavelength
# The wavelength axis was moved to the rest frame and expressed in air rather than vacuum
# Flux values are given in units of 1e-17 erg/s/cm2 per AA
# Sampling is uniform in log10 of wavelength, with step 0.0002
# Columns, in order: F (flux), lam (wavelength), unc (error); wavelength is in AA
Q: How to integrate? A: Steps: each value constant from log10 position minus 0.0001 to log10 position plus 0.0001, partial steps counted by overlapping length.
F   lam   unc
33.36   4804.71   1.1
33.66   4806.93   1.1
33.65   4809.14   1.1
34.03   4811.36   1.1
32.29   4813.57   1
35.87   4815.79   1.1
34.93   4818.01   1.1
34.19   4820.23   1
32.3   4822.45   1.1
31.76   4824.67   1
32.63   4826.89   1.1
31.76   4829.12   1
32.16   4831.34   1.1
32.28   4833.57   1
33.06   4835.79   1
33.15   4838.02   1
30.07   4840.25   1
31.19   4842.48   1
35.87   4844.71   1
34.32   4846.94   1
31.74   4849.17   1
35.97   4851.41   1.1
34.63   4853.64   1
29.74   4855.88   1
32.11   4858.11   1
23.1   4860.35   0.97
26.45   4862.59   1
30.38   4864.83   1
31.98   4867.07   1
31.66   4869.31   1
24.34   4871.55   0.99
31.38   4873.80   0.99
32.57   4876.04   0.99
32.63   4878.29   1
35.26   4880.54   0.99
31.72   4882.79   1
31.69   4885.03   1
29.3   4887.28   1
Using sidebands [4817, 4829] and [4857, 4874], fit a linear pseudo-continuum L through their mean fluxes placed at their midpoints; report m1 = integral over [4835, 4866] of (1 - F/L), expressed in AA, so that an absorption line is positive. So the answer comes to -1.3 AA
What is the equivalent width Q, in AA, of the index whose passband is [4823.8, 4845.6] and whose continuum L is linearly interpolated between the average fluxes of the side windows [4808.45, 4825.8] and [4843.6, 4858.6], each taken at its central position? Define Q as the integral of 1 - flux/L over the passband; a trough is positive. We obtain 0.8 AA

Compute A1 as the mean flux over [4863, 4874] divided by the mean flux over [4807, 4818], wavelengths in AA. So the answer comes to 0.87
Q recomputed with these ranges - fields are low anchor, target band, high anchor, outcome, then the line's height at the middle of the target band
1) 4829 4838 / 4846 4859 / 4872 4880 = -0.38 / 32.1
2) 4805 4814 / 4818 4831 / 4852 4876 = -0.09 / 32.5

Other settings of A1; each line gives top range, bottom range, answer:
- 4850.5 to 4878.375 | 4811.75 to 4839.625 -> 0.92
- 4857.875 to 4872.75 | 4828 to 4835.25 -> 0.88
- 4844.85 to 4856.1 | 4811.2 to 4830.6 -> 1.02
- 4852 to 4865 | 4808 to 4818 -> 0.87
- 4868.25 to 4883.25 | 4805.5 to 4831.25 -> 0.94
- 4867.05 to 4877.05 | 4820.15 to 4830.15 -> 0.93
